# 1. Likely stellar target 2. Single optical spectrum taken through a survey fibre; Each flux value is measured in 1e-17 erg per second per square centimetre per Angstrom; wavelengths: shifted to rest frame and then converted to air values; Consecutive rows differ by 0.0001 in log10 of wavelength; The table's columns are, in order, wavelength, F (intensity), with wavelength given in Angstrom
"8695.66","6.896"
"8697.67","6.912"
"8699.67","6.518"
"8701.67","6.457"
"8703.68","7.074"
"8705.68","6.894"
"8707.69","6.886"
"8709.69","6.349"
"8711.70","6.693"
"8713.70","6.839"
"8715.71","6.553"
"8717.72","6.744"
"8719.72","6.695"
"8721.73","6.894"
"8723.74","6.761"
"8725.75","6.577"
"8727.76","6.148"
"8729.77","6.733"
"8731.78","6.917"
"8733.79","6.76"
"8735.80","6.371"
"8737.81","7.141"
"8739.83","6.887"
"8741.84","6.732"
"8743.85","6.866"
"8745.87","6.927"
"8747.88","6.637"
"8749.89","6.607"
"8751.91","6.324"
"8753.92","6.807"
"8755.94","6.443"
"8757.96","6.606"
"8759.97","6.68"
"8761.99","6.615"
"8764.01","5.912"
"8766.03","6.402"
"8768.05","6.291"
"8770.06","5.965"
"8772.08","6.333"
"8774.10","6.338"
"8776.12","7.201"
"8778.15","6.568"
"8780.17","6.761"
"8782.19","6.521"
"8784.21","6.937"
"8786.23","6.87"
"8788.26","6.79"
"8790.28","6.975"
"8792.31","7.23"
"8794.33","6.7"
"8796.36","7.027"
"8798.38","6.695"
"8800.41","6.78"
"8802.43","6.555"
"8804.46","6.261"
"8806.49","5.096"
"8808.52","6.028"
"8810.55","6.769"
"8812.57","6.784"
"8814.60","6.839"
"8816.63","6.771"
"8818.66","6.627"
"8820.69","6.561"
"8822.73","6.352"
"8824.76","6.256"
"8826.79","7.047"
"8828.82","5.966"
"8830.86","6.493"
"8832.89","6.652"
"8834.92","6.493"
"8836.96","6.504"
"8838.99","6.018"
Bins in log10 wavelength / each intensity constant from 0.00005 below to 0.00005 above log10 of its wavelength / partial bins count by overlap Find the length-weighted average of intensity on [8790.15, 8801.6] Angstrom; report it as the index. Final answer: 6.89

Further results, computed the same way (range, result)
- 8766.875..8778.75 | 6.44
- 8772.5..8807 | 6.68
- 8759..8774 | 6.31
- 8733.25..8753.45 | 6.73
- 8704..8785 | 6.64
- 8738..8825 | 6.6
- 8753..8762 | 6.63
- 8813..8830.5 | 6.55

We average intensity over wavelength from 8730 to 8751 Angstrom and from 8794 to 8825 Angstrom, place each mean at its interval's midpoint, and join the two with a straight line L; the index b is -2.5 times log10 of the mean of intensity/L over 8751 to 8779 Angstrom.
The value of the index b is 0.036 mag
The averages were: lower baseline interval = 6.78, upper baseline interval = 6.51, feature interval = 6.46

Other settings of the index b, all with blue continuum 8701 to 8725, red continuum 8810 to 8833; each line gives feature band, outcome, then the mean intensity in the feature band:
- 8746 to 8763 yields 0.012 mag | 6.61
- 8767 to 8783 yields 0.025 mag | 6.5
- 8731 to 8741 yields -0.017 mag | 6.81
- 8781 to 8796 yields -0.037 mag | 6.87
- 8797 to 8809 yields 0.058 mag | 6.27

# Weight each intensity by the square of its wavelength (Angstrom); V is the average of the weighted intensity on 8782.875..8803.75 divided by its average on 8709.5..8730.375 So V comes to 1.0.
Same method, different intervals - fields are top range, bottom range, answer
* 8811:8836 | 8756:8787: 1.02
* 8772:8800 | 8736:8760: 1.02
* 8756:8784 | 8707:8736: 0.98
